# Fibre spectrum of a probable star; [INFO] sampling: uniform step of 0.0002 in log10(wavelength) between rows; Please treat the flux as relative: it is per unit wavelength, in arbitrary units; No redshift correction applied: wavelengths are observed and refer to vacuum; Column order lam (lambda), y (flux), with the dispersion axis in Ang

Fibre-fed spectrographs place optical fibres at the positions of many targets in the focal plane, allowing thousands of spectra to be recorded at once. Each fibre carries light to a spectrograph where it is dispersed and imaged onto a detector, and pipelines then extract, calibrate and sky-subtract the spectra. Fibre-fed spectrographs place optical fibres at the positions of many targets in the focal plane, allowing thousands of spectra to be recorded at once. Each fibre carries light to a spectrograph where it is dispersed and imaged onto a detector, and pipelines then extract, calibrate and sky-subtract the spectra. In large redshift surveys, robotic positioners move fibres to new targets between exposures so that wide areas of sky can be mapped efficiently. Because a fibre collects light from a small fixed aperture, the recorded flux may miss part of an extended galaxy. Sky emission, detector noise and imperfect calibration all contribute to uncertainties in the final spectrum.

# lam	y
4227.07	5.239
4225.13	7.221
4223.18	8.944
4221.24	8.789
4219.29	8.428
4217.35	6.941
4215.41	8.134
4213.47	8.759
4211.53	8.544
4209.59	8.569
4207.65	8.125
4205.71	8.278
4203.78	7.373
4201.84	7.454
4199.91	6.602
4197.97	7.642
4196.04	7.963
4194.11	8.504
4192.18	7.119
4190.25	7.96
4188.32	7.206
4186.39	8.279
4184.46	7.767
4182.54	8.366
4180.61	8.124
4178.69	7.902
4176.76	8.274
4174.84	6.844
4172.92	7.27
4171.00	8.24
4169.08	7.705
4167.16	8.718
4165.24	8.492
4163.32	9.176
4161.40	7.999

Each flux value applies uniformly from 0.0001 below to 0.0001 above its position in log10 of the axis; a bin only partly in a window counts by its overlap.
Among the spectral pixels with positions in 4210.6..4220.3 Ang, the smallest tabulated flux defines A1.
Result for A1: 6.941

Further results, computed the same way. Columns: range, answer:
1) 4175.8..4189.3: 7.206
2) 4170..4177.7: 6.844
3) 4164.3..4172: 7.705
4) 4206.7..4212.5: 8.125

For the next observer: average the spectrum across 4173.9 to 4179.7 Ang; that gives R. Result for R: 7.68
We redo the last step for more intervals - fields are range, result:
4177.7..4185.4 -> 8.04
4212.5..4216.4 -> 8.44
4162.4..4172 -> 8.46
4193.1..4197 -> 8.23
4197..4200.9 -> 7.13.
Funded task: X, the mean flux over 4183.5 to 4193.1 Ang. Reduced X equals 7.67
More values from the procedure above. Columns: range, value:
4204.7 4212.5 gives 8.37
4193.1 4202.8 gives 7.63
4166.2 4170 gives 8.21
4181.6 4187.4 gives 8.13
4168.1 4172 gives 7.97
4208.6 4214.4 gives 8.62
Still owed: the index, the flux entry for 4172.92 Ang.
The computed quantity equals 7.27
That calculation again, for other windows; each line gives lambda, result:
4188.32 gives 7.206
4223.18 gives 8.944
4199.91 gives 6.602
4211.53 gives 8.544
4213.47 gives 8.759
